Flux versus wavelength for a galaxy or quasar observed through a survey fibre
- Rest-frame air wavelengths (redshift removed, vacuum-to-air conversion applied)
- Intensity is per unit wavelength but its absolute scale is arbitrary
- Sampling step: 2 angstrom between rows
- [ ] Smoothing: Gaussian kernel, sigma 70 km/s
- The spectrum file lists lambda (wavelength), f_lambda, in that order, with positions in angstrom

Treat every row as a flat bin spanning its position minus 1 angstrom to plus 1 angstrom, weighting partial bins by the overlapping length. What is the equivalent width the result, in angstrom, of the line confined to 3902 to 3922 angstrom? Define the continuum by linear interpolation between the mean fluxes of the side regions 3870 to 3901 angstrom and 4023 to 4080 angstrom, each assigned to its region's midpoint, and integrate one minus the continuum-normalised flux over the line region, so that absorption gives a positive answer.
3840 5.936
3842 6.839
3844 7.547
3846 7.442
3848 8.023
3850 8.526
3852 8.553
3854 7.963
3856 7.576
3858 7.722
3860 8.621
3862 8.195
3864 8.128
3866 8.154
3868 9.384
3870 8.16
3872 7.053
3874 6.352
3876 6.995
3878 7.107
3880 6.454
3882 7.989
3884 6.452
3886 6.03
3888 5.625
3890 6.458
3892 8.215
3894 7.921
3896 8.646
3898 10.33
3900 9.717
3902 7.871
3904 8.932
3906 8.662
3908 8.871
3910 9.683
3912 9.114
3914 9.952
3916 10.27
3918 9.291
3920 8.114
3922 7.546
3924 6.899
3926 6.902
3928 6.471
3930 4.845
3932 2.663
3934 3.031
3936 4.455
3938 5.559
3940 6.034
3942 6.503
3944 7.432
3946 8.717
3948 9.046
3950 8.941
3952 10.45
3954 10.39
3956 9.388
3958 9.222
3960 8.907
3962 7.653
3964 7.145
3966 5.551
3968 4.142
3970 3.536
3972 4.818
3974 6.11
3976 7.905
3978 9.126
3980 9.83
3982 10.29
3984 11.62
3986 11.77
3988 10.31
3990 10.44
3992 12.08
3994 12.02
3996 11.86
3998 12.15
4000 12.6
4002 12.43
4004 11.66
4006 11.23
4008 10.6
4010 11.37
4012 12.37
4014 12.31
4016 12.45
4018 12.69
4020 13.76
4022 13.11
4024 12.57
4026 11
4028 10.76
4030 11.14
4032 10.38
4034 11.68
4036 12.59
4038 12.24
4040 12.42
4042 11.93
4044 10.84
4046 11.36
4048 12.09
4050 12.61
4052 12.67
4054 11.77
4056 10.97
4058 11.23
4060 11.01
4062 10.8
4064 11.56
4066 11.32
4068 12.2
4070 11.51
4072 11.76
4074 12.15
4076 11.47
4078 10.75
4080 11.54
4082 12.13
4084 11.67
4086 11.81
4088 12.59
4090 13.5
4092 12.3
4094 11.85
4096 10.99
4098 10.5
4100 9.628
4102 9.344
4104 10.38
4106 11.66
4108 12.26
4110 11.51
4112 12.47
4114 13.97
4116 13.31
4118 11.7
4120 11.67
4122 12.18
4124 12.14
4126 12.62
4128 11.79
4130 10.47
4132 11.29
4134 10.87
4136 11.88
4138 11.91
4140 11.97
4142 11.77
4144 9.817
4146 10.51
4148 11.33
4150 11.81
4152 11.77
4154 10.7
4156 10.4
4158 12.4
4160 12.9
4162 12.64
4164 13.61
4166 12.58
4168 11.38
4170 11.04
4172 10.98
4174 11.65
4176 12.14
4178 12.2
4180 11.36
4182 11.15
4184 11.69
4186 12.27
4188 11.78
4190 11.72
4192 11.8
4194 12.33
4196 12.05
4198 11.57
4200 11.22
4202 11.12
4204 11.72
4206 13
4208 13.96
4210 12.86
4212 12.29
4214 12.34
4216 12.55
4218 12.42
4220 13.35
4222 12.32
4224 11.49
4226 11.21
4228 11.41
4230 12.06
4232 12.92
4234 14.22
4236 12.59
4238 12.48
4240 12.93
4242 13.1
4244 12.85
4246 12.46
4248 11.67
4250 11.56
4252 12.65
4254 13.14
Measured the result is -2.3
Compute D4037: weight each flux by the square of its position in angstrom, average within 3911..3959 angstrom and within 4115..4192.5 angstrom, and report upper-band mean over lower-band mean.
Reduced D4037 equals 1.7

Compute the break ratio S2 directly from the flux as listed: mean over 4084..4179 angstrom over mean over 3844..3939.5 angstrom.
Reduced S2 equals 1.5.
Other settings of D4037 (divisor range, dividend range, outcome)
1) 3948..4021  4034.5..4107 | 1.21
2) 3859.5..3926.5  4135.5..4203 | 1.66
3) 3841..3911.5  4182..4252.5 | 1.84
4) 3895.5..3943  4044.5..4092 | 1.69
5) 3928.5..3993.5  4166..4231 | 1.73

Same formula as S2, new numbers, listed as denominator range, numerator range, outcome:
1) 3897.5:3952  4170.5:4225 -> 1.57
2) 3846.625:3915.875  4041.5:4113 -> 1.43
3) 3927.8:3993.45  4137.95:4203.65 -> 1.51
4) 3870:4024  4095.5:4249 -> 1.37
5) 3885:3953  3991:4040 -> 1.57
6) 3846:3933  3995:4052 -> 1.53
